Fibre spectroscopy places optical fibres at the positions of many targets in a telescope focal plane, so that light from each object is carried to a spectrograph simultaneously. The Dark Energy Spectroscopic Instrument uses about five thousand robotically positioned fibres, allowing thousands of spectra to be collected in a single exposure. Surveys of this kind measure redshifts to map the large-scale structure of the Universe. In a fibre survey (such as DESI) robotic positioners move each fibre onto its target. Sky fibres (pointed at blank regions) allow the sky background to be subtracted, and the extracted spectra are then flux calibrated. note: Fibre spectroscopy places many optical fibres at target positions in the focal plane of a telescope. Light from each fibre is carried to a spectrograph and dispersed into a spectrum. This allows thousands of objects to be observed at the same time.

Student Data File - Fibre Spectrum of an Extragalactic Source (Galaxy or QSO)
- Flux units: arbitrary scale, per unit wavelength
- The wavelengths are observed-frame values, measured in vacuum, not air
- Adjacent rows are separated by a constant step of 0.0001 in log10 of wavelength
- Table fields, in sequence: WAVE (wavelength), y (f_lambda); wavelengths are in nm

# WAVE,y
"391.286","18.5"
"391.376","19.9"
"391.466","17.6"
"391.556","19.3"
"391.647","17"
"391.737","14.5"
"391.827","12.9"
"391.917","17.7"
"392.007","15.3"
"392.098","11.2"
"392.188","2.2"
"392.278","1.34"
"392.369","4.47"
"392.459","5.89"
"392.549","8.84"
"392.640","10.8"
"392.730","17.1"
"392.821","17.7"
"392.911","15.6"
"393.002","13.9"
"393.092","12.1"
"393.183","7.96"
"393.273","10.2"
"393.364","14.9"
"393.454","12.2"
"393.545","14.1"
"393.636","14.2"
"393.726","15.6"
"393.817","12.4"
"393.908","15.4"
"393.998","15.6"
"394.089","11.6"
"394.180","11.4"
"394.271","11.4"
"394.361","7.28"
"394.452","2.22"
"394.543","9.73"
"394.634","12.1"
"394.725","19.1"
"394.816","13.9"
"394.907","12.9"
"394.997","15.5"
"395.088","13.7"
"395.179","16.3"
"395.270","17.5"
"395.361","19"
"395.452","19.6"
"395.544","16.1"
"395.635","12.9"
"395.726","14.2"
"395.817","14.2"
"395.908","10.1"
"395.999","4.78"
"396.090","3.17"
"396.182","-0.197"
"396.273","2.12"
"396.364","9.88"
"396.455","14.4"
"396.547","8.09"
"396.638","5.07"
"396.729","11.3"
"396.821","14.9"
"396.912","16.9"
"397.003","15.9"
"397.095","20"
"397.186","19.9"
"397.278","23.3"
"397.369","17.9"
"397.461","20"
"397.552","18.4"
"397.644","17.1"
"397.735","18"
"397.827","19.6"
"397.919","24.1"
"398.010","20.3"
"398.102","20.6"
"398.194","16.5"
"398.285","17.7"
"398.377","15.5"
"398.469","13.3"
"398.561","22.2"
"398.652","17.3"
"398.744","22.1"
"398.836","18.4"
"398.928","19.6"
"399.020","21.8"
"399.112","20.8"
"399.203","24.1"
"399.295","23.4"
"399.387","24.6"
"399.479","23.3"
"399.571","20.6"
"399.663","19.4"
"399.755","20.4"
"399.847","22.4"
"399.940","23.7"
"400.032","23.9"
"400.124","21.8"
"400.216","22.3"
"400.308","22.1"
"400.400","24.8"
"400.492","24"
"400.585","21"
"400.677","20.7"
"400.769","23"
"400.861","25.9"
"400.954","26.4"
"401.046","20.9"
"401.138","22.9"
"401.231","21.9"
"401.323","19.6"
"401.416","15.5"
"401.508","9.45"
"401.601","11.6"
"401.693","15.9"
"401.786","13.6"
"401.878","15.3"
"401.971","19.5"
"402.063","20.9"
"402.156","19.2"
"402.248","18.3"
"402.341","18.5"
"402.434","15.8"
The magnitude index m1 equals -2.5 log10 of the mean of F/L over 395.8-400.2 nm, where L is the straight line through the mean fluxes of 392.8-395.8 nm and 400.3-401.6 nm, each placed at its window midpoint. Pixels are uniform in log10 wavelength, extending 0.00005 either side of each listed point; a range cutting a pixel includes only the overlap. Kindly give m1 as 0.05 mag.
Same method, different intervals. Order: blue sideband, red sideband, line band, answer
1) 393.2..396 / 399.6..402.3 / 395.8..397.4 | 0.32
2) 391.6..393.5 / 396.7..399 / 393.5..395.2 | 0.09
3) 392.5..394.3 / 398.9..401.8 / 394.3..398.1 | 0.17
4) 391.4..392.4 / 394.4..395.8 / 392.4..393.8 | 0.04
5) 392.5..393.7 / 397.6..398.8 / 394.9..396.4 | 0.31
